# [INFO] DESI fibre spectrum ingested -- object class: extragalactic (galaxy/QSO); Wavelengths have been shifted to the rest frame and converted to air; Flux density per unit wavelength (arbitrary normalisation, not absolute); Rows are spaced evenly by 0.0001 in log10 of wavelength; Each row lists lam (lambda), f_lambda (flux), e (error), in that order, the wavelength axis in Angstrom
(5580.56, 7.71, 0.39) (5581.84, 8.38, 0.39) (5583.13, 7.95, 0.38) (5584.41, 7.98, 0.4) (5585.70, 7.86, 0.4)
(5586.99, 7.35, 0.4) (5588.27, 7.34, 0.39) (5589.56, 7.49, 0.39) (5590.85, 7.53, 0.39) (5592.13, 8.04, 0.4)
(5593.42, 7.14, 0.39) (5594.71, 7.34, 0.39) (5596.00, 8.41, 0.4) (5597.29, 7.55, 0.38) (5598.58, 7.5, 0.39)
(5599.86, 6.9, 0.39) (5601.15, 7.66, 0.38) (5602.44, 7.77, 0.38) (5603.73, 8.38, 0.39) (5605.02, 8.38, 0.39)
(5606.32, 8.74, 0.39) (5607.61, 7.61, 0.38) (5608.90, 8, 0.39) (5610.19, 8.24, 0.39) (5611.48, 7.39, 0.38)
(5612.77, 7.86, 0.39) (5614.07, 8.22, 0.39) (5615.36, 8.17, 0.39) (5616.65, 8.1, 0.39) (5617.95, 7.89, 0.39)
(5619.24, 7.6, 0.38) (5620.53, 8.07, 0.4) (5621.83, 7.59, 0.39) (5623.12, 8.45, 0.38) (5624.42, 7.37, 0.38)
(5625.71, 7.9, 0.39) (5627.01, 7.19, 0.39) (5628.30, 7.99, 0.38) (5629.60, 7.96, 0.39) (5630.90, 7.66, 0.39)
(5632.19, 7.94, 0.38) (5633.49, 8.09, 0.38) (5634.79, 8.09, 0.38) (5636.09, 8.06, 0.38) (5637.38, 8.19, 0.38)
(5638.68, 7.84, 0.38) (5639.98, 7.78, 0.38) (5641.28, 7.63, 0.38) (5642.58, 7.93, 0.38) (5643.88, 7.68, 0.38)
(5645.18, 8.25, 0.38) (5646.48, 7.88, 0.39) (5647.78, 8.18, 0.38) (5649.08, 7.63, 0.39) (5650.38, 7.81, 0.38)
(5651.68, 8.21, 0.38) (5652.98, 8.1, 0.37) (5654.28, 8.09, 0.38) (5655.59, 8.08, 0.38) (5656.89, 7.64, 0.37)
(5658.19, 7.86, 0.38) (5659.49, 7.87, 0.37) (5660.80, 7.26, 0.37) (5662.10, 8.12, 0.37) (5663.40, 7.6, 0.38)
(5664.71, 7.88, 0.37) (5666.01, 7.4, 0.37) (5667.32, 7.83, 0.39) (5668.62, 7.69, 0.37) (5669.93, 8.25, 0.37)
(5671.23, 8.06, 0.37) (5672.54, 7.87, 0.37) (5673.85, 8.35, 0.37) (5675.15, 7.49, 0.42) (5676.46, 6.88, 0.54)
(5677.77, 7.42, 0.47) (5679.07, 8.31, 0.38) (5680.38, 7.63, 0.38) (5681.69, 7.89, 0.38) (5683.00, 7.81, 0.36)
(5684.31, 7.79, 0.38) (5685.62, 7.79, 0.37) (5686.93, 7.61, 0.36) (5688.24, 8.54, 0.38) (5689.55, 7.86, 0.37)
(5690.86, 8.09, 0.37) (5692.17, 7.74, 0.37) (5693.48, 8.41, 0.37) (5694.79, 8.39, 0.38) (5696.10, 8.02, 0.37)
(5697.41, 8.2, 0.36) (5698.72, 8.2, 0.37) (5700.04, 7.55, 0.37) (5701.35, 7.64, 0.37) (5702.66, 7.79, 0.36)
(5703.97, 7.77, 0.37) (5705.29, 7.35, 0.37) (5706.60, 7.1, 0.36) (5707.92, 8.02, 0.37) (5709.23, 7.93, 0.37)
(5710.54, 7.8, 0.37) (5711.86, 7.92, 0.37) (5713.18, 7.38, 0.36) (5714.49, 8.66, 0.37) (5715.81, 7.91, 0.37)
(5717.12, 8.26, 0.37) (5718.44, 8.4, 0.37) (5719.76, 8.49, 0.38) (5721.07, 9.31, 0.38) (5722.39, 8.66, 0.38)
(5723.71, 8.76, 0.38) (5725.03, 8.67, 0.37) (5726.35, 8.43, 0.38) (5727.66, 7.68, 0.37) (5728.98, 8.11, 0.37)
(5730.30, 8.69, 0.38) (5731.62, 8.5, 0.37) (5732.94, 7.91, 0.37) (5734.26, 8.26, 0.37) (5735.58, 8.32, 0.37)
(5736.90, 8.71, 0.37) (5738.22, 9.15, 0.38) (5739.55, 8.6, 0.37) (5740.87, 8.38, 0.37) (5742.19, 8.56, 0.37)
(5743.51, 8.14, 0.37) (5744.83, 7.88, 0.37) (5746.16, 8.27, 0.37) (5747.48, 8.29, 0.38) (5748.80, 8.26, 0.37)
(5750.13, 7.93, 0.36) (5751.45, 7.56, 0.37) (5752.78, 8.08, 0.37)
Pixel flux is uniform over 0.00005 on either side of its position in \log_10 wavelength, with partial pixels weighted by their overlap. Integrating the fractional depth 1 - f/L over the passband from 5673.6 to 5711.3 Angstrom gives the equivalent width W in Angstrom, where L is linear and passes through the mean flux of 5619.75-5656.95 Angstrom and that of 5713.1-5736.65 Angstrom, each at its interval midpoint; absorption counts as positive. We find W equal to 1.7 Angstrom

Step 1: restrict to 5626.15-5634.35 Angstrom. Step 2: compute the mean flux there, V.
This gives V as 7.81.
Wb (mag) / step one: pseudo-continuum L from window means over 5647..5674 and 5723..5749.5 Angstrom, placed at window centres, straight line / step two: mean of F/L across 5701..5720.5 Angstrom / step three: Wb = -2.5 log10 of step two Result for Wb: 0.04 mag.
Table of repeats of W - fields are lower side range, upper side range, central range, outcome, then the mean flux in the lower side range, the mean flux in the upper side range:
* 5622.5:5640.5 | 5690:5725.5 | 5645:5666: 0.2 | 7.89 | 8.09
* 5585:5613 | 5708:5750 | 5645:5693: 1.2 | 7.75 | 8.32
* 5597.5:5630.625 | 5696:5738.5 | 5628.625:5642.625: 0.0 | 7.87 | 8.16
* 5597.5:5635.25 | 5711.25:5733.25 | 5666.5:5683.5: 0.7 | 7.88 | 8.35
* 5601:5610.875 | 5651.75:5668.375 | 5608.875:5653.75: 0.4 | 8.11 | 7.82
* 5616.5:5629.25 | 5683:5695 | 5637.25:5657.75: -0.1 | 7.81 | 8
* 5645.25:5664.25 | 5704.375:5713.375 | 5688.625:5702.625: -0.5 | 7.89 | 7.65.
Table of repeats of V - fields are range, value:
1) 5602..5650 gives 7.94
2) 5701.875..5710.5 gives 7.68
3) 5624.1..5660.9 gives 7.88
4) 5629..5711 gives 7.87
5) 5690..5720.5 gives 7.96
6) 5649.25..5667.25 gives 7.83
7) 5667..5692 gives 7.85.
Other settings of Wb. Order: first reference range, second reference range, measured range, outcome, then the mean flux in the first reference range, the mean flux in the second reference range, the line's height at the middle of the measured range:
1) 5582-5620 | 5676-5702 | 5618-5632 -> 0.01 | 7.82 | 7.9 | 7.84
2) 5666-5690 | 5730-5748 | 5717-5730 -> -0.03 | 7.82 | 8.4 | 8.25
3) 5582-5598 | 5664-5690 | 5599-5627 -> -0.03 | 7.68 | 7.81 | 7.72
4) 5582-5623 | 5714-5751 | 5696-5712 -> 0.07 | 7.82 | 8.39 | 8.27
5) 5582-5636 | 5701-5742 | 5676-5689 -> 0.04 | 7.83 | 8.22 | 8.08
